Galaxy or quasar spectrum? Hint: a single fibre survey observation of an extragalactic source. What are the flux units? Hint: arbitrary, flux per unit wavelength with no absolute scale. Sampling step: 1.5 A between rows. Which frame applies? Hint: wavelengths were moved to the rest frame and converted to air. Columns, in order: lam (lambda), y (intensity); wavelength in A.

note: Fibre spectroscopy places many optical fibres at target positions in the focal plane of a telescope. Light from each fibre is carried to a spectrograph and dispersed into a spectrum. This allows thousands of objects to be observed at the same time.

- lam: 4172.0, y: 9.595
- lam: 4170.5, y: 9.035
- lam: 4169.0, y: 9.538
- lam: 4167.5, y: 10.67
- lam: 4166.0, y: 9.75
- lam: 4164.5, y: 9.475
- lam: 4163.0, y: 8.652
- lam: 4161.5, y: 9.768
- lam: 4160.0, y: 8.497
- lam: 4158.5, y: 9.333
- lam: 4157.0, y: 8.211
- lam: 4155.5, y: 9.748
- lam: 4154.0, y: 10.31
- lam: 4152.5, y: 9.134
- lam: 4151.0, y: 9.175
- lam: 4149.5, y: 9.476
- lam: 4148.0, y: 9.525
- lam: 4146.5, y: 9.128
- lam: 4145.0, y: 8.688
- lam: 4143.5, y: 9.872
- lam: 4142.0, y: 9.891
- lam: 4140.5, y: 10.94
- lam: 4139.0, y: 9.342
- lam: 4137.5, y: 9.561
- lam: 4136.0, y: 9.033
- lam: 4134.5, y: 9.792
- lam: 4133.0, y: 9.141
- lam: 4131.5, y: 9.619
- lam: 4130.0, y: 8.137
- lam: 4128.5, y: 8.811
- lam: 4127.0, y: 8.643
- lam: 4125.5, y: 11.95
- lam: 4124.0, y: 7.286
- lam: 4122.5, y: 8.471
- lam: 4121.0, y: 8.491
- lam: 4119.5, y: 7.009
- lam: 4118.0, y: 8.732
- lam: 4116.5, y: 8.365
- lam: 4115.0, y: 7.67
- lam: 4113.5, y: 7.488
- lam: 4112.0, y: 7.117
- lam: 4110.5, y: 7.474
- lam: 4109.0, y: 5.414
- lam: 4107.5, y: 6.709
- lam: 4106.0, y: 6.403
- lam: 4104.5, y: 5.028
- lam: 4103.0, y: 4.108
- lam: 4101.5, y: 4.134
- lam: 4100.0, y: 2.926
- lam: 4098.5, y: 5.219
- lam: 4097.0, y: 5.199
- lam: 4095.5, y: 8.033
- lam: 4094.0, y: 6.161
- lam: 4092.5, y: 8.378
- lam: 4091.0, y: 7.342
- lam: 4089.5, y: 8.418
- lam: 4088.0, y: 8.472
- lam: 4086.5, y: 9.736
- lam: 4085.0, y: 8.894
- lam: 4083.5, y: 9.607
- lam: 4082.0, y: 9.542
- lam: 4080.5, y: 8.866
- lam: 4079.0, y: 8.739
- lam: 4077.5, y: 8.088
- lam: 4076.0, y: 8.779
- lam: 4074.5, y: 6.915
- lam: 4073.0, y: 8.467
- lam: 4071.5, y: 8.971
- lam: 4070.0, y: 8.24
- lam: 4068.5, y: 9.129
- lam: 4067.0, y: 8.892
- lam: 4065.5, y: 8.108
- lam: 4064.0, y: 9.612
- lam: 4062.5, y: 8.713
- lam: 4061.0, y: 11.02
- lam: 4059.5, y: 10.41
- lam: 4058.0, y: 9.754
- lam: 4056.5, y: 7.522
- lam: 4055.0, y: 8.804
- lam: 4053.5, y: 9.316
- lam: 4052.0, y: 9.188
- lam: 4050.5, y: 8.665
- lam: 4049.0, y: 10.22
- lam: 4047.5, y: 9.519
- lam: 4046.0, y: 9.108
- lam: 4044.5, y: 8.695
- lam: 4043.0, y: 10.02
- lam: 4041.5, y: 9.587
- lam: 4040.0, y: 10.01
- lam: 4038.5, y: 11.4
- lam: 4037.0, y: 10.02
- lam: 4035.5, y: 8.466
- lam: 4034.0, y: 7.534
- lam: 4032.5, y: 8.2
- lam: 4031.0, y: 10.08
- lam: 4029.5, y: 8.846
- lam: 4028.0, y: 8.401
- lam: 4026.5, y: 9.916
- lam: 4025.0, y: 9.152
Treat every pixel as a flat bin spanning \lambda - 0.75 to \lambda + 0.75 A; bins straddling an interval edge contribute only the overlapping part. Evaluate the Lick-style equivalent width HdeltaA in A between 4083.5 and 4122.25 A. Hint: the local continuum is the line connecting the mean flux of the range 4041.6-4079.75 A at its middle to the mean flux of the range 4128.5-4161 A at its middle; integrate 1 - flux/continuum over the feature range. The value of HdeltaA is 9.2 A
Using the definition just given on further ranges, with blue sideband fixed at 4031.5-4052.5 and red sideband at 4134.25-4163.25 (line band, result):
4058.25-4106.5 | 7.77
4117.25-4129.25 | 0.92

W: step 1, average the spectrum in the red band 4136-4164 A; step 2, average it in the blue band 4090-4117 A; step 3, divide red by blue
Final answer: 1.49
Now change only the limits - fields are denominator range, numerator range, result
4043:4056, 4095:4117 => 0.66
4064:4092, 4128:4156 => 1.09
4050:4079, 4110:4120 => 0.87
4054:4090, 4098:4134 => 0.82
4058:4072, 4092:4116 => 0.66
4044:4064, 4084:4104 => 0.72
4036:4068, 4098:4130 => 0.75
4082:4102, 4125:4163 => 1.30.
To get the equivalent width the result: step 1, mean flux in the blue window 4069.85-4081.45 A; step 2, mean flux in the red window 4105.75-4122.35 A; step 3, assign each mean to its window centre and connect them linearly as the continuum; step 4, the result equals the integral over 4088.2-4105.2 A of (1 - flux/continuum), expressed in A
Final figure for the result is 4.1 A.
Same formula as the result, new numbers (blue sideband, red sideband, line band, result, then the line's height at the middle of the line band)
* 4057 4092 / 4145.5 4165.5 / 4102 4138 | 4.8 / 9.1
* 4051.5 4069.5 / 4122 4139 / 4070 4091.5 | 1.3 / 9.18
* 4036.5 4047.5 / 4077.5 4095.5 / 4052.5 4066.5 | 0.1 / 9.3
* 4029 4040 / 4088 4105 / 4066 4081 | -2.6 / 7.24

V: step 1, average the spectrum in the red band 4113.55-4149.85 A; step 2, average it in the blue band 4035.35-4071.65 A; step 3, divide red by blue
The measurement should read 1.0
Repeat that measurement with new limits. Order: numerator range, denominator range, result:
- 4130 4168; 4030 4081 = 1.04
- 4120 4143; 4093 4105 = 1.79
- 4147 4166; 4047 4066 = 1.00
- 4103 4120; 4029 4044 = 0.73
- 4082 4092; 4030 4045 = 0.94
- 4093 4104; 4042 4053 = 0.55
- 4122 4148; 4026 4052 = 1.00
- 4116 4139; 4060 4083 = 1.01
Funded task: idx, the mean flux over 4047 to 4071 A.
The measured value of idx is 9.19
